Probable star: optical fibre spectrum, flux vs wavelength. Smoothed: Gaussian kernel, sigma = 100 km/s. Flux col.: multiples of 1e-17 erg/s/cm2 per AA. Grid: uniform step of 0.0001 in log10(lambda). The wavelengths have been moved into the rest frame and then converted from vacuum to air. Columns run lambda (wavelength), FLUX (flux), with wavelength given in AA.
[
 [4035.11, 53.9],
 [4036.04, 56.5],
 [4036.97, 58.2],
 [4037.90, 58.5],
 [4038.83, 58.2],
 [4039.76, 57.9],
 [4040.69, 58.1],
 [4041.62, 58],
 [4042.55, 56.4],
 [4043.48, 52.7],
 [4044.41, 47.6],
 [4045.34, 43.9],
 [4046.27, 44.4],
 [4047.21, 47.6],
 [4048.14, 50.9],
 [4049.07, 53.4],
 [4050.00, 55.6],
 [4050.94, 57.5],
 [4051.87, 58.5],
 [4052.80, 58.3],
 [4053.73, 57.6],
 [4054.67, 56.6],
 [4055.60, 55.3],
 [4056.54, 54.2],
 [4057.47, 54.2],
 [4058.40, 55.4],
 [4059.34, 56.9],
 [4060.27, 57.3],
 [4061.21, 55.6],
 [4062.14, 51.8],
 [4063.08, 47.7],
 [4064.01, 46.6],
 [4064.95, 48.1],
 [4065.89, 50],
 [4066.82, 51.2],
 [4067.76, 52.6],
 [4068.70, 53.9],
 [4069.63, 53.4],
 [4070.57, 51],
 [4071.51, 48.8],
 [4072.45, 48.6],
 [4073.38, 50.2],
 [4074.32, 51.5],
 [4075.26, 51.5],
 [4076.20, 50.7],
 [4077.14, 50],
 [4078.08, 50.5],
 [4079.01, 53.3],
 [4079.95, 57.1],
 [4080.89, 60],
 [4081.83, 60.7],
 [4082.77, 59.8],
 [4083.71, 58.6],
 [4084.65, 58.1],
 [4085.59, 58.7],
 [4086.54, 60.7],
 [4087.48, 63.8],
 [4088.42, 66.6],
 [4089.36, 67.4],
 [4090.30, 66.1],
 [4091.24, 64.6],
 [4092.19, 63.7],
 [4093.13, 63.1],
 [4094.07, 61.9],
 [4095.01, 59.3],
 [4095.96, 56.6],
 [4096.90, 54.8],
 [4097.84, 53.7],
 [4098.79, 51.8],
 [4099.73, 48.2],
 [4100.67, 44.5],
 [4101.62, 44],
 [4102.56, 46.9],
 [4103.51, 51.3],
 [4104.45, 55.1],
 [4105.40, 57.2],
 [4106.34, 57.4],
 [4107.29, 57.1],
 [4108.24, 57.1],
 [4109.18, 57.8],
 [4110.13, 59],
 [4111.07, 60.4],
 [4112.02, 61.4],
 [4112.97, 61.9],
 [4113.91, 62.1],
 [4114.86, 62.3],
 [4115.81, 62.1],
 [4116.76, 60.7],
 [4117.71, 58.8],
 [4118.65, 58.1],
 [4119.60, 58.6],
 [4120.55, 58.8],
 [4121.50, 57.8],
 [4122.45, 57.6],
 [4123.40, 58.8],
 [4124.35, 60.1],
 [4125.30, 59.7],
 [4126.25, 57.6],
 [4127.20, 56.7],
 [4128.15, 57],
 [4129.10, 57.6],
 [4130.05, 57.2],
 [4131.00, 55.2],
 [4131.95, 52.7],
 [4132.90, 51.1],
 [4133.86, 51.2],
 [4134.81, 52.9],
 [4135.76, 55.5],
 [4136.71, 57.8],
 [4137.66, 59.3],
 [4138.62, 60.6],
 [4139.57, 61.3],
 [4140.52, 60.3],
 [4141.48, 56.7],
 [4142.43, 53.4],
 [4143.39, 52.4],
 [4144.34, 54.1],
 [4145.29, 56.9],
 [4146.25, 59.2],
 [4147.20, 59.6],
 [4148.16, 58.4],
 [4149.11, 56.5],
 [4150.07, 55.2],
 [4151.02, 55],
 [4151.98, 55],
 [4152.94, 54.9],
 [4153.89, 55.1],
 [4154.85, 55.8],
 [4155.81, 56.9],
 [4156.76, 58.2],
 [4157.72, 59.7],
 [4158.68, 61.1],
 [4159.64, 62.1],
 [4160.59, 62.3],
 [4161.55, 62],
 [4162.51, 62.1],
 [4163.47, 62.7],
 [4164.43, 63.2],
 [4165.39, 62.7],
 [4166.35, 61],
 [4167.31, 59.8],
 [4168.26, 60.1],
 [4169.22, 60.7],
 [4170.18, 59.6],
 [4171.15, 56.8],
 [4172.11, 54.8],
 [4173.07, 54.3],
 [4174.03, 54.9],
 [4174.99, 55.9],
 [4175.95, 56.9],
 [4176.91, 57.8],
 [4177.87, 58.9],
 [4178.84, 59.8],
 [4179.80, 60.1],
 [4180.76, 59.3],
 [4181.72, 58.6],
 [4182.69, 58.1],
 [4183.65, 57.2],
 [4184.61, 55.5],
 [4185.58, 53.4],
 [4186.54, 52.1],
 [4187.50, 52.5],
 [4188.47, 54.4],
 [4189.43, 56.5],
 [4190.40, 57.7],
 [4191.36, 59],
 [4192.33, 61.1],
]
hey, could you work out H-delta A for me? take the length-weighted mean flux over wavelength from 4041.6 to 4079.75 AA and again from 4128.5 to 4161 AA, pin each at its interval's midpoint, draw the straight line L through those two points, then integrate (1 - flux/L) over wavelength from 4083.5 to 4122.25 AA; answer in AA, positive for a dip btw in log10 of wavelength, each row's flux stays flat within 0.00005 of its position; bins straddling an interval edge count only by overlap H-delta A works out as -2.6 AA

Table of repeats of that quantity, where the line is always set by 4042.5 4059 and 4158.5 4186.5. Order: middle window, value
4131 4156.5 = 0.66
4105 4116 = -0.70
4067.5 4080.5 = 0.64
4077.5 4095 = -1.84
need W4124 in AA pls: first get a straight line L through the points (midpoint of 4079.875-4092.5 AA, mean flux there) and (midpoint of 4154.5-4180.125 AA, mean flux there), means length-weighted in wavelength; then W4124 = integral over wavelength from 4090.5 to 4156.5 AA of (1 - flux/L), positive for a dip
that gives 4.14 AA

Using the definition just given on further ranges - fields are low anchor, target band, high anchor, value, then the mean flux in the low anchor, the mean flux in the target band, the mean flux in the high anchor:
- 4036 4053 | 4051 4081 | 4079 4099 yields 2.1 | 54.2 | 53.1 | 60.3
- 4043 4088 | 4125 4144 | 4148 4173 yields 0.4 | 53.6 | 56.3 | 58.8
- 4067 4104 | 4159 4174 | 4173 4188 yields -1.0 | 55.6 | 60.1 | 56.7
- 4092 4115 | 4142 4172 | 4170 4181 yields -0.7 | 56.2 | 58.4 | 57.3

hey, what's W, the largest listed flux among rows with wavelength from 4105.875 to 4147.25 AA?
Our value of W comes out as 62.3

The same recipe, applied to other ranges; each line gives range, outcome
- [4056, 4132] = 67.4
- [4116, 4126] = 60.7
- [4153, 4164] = 62.7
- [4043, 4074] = 58.5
